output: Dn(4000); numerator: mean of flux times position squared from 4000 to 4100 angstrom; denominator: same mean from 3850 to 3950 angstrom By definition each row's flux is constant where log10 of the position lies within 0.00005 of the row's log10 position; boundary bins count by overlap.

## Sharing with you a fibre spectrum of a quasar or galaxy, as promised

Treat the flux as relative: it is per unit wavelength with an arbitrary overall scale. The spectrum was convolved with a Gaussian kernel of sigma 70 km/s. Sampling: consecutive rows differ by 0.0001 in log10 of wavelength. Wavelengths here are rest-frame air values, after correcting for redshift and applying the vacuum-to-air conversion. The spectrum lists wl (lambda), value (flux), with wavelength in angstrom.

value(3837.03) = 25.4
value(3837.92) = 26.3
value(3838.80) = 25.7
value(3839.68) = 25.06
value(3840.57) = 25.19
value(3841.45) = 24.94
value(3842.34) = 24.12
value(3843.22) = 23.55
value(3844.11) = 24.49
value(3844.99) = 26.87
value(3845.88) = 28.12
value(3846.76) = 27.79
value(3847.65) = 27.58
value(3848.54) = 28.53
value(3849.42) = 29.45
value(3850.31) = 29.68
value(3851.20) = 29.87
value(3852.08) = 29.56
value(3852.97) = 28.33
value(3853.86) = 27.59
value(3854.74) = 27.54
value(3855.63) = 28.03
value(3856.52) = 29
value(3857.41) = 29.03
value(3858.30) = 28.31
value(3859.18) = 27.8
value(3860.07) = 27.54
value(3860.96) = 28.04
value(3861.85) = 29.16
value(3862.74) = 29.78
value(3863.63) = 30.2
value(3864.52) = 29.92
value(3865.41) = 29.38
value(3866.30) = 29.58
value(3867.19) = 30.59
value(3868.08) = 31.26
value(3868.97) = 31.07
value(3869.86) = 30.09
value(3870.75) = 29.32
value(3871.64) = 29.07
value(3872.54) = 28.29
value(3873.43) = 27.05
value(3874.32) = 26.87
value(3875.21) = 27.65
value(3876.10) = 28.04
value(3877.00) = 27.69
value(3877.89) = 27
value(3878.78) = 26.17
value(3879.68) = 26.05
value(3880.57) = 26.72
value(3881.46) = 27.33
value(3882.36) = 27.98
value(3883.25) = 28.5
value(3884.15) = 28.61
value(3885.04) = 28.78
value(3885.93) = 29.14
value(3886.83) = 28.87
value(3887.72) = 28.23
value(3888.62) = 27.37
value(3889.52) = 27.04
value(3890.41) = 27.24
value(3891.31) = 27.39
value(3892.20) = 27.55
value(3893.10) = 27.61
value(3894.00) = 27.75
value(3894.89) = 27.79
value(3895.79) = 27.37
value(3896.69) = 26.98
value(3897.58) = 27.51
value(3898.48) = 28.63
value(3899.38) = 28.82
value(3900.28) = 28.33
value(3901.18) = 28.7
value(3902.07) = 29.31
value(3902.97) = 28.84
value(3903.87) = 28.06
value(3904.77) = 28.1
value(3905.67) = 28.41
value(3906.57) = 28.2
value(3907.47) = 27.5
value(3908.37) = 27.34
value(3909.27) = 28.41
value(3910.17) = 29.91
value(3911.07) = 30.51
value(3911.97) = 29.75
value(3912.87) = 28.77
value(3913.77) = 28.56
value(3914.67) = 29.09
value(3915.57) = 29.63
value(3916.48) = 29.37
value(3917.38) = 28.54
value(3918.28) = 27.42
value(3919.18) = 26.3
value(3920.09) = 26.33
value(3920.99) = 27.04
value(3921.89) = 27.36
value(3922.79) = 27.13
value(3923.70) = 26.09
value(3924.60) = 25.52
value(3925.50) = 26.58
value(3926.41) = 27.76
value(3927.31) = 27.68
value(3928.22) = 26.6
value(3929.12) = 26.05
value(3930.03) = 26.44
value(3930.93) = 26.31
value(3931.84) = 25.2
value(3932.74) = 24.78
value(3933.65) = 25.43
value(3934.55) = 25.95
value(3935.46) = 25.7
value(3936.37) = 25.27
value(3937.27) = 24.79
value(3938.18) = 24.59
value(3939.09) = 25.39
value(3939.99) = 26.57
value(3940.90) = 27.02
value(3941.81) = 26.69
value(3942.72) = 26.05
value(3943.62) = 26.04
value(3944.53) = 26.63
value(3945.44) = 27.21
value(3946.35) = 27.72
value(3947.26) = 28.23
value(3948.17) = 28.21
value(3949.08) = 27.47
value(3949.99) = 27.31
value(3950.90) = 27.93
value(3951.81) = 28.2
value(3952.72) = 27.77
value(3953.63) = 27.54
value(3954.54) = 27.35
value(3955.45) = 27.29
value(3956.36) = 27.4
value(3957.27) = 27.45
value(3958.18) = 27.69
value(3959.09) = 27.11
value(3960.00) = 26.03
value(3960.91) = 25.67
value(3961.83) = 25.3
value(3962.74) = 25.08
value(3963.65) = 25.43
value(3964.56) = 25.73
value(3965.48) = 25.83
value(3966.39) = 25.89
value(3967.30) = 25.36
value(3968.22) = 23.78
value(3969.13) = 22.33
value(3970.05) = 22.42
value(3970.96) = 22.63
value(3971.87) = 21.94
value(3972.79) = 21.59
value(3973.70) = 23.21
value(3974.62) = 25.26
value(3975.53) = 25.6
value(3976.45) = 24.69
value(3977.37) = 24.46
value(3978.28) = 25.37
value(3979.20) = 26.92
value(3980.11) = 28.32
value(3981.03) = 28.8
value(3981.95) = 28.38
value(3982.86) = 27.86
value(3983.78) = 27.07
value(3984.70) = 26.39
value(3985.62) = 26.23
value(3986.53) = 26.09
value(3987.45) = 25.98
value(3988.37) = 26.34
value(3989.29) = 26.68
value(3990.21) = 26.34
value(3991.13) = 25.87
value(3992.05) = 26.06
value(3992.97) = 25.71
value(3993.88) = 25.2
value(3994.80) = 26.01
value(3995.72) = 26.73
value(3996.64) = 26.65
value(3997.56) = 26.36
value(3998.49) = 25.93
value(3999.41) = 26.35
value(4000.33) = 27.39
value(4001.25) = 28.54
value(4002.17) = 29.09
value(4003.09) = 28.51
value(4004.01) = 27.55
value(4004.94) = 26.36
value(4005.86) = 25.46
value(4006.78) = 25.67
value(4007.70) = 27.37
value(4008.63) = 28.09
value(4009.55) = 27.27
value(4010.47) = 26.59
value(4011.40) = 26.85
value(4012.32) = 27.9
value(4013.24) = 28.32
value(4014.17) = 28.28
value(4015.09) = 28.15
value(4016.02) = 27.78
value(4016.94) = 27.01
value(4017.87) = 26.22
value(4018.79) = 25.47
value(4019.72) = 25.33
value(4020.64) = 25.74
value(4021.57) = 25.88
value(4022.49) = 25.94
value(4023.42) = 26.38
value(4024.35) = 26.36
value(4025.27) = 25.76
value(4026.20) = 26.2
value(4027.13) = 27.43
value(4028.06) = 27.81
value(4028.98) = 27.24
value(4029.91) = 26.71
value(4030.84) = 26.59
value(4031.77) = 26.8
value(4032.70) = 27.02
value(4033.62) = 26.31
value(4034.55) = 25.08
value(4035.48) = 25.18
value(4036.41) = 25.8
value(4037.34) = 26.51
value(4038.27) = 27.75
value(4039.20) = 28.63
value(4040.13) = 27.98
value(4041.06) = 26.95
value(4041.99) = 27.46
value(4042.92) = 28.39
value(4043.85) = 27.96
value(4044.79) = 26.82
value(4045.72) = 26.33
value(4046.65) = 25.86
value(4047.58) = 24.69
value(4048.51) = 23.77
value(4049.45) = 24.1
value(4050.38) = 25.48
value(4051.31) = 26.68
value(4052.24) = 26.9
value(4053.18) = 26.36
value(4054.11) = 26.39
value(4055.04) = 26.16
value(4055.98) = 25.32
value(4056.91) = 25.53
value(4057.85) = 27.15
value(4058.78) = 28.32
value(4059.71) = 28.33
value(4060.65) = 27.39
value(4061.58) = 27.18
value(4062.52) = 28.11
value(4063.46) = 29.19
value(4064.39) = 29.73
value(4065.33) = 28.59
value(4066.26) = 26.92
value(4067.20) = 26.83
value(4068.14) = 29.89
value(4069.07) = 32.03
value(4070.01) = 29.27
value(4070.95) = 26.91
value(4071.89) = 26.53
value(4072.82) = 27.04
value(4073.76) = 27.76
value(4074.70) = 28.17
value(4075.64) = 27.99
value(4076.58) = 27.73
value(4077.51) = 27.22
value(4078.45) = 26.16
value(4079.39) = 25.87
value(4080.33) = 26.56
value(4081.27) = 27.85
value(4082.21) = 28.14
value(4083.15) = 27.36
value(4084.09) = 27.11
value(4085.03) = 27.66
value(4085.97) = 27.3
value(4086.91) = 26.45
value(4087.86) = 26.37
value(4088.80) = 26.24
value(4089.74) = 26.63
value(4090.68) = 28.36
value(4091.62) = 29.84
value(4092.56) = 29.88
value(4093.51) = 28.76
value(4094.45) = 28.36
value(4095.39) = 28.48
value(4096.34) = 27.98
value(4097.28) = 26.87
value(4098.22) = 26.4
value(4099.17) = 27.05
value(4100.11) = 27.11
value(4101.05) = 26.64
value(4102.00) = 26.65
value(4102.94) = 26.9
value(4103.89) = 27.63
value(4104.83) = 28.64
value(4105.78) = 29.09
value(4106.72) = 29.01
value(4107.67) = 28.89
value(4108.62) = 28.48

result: 1.05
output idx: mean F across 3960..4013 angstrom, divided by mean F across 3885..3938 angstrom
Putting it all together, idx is 0.94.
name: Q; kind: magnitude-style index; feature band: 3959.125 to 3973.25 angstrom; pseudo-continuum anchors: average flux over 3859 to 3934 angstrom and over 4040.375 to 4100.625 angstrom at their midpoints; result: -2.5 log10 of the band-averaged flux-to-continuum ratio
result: 0.14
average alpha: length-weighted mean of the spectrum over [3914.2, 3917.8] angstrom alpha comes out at 29.1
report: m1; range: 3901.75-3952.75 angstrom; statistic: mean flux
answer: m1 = 27.3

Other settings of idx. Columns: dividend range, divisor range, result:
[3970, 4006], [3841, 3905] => 0.93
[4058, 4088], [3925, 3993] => 1.06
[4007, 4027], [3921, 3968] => 1.01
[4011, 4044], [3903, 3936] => 0.98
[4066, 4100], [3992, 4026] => 1.03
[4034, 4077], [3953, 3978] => 1.08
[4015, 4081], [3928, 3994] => 1.03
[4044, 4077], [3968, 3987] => 1.08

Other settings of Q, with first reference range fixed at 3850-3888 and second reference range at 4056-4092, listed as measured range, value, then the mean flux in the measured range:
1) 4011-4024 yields 0.04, 26.8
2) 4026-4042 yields 0.04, 26.9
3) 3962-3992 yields 0.11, 25.4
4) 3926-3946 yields 0.09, 26.1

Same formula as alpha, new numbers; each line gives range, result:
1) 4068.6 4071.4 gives 29.4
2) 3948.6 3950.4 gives 27.4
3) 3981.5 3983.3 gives 28.2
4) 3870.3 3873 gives 28.8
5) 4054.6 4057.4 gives 25.6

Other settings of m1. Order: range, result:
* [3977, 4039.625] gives 26.7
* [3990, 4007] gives 26.6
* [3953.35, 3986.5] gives 25.7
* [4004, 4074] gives 27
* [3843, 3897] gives 28.2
